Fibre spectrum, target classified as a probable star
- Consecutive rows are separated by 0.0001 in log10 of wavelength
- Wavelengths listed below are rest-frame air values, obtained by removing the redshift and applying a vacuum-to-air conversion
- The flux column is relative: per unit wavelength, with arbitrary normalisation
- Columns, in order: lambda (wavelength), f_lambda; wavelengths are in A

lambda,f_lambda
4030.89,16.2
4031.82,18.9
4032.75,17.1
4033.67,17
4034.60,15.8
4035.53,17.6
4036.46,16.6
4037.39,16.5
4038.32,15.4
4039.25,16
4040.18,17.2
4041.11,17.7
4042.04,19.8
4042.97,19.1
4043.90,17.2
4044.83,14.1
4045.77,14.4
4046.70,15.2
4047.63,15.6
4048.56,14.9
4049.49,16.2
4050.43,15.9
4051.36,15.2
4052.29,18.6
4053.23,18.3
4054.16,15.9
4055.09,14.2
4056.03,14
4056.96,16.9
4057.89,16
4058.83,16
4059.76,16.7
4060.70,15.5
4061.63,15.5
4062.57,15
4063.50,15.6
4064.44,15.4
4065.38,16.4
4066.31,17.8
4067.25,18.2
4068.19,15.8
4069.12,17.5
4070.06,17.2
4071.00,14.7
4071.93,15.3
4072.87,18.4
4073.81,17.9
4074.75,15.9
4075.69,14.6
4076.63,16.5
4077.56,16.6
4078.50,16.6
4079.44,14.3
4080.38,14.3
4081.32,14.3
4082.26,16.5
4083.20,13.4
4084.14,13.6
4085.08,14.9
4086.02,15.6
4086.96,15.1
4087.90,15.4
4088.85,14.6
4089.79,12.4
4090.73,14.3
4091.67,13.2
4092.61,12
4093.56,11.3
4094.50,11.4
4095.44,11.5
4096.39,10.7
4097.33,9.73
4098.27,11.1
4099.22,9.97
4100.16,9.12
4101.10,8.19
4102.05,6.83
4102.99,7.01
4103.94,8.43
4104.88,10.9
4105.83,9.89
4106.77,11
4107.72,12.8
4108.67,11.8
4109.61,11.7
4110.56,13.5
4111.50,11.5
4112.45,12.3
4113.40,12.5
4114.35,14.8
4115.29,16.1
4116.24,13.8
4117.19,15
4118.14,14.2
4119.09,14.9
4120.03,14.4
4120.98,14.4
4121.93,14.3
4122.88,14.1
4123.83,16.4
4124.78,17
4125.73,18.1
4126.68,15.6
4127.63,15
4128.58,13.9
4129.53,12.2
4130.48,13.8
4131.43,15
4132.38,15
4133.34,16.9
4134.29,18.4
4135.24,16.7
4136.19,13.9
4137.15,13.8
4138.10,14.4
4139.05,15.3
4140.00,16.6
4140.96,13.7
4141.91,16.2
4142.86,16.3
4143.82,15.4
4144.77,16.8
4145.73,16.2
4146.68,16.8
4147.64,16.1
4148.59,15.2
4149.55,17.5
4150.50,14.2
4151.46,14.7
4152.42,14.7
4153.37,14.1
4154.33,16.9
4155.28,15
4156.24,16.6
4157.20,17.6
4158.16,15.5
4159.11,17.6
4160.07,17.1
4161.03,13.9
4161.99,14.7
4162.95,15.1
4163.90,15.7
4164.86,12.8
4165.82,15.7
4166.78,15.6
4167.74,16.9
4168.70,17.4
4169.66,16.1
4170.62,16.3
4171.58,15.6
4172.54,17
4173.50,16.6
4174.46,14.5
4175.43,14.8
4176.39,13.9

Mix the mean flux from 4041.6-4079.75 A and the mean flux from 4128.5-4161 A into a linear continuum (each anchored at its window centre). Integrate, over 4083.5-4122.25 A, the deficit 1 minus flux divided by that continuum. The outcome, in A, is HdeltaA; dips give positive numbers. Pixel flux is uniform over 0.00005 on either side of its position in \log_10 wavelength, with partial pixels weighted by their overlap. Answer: 8.7 A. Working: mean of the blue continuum 16.2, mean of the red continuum 15.6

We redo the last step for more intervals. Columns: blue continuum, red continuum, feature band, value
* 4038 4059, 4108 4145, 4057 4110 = 6.2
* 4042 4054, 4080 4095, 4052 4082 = -1.9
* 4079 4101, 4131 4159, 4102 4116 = 2.3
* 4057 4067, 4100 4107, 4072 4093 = -4.3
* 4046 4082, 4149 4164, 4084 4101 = 3.7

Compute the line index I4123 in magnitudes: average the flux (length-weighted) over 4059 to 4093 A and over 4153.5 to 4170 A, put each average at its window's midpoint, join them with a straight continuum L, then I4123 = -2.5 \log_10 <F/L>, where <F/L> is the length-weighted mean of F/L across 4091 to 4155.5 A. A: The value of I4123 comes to 0.15 mag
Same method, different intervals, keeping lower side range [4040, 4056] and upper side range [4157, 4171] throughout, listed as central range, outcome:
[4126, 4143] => 0.06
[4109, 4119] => 0.18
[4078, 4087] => 0.09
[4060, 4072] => 0.01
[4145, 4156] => 0.02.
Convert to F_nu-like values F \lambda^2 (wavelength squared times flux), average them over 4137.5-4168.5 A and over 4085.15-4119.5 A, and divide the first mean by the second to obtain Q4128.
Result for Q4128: 1.3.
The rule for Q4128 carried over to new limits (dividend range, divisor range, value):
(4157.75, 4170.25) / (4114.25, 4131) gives 1.08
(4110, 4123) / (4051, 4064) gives 0.90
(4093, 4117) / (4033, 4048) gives 0.69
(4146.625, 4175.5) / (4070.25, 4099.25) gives 1.16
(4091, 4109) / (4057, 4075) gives 0.65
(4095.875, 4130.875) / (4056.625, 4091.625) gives 0.82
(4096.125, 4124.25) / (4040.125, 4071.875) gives 0.76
